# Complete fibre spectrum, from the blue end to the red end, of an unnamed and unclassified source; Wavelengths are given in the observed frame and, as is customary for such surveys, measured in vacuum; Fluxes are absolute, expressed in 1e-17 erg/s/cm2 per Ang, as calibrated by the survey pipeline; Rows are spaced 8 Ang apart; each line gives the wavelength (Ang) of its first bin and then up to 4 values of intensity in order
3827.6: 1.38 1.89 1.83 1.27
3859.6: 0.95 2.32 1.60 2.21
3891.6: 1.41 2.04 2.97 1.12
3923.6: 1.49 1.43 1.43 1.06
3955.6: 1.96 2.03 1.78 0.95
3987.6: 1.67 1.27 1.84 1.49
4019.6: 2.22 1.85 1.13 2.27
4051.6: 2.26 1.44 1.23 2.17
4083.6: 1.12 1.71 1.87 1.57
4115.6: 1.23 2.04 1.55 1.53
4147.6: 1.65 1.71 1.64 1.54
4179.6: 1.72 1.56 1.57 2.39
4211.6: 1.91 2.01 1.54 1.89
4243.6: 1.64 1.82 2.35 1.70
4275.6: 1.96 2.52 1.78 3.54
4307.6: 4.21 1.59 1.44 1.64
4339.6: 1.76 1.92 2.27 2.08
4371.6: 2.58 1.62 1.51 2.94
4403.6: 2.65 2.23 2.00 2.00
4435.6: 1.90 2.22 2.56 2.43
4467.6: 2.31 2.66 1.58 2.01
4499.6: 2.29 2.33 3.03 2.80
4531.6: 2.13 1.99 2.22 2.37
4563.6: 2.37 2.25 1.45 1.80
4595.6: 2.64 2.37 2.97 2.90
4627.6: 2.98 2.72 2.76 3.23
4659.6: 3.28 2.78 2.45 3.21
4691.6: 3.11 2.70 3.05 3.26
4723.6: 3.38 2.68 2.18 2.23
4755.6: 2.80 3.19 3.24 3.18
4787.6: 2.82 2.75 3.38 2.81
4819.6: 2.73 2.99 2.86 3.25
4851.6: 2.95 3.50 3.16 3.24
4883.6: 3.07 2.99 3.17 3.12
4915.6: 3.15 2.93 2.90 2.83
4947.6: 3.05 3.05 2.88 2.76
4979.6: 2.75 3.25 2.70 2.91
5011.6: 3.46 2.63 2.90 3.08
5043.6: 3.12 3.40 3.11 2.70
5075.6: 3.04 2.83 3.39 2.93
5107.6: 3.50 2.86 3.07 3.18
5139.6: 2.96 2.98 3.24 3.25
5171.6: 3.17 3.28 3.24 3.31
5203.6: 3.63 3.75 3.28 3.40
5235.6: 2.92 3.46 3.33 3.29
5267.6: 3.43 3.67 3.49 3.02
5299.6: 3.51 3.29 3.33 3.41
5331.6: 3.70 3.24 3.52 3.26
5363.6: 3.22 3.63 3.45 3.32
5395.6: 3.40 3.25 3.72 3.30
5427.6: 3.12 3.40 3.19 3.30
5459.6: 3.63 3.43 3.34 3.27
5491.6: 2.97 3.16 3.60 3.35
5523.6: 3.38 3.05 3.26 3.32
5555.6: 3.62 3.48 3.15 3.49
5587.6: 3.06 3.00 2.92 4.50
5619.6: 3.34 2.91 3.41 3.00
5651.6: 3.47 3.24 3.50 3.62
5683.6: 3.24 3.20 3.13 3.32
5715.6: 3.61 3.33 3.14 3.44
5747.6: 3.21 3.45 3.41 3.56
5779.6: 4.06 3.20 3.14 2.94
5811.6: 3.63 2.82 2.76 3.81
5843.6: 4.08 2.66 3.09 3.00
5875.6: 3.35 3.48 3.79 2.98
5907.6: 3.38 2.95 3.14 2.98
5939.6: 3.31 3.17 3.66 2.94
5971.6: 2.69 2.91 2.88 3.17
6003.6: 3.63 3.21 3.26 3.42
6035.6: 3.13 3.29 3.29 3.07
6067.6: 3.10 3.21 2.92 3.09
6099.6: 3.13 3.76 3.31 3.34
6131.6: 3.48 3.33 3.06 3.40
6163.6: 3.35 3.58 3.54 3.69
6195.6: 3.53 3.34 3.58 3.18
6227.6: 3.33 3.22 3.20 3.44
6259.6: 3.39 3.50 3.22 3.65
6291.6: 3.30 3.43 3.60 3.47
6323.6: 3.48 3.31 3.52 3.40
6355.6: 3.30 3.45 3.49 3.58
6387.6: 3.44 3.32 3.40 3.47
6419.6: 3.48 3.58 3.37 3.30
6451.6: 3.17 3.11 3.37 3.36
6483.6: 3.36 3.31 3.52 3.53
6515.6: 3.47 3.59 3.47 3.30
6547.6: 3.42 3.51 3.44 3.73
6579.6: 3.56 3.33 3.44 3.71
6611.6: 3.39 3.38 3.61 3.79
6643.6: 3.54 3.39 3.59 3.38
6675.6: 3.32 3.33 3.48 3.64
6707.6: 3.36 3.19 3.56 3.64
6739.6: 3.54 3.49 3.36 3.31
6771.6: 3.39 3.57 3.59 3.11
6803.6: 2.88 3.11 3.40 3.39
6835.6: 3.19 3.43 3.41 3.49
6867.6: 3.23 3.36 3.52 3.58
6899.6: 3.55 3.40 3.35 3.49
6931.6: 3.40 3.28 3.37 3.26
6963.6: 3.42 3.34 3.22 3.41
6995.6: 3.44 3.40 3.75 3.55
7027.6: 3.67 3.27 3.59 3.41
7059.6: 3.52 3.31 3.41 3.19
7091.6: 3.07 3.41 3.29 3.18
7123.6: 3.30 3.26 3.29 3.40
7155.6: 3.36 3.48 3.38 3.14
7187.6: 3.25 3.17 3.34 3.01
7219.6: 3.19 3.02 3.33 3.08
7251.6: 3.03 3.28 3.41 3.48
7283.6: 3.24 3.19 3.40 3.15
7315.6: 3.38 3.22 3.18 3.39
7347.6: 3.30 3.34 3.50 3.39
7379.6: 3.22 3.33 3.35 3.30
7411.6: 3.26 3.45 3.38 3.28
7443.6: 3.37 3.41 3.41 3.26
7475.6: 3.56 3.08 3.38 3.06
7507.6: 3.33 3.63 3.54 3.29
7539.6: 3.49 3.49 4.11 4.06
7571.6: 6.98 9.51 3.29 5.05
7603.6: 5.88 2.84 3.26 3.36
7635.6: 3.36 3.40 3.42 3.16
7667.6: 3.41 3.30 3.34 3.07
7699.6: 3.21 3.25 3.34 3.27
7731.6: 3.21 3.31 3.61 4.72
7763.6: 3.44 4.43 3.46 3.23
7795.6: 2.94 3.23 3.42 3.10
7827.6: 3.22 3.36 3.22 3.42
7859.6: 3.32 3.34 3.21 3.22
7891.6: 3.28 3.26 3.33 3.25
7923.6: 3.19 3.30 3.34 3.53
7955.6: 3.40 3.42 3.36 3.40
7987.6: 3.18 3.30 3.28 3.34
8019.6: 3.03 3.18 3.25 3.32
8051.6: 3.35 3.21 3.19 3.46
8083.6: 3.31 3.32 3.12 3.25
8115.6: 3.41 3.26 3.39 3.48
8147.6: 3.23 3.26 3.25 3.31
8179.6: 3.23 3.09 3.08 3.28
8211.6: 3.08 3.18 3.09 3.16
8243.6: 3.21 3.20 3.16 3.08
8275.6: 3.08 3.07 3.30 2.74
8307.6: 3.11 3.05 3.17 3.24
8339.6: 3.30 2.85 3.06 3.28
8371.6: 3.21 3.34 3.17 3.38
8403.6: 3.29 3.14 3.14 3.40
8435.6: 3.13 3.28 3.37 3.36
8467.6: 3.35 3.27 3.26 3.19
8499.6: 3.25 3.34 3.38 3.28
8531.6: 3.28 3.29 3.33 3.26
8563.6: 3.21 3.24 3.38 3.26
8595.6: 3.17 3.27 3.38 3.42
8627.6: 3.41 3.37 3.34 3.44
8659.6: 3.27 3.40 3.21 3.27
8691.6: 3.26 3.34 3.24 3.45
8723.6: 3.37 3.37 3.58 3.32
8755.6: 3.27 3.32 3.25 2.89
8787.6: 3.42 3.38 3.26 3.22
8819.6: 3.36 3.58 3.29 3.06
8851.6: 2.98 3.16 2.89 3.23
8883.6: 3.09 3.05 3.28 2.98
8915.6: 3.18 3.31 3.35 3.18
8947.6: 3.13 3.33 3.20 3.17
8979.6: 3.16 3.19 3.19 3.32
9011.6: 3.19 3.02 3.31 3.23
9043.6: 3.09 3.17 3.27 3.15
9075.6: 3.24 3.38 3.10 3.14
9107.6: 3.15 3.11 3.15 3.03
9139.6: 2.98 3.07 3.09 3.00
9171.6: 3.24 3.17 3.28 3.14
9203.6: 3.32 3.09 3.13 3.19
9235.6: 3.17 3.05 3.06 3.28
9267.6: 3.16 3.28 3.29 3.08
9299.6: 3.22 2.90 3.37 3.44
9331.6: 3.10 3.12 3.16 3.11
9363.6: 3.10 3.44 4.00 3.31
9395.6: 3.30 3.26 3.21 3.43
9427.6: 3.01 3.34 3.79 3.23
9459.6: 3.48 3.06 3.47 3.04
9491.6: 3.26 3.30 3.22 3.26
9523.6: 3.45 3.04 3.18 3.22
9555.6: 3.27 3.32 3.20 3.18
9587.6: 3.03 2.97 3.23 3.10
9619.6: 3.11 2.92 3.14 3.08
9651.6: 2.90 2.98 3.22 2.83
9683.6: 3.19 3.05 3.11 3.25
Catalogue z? 0.154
